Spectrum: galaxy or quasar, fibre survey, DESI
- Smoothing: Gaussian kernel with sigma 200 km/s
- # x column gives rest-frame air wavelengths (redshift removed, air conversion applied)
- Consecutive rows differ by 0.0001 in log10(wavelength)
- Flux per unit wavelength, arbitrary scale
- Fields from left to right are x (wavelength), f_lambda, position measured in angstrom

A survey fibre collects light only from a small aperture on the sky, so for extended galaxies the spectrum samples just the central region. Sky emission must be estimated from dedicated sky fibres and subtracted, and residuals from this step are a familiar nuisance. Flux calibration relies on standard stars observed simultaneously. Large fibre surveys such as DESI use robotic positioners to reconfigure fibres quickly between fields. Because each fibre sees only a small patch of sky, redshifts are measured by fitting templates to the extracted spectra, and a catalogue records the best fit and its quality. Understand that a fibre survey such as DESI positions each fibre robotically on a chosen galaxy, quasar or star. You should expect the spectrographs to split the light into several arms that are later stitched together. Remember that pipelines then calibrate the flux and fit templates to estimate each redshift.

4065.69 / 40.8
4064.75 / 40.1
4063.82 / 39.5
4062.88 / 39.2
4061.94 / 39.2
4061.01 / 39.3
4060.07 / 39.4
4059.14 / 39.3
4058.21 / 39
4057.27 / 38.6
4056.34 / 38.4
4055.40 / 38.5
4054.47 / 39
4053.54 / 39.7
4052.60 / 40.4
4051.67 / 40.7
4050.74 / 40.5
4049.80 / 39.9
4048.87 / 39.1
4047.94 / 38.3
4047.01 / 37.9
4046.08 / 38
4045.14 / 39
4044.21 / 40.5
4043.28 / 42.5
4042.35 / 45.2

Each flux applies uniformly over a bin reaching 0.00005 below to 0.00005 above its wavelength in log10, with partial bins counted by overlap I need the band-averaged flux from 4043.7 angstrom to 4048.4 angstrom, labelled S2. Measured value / 38.8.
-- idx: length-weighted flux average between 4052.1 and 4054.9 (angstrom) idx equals 39.7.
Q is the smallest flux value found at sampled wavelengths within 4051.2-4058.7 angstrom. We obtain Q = 38.4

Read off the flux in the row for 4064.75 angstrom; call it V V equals 40.1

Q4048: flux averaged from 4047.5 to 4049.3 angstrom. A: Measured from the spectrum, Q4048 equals 38.7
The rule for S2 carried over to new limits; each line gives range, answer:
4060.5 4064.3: 39.3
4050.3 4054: 40.3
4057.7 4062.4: 39.3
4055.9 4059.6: 38.9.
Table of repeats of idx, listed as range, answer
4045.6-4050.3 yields 38.6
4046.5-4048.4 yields 38.2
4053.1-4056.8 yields 38.9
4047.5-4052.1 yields 39.7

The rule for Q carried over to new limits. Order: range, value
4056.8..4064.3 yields 38.6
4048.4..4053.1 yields 39.1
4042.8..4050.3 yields 37.9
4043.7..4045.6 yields 39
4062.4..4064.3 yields 39.2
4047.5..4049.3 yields 38.3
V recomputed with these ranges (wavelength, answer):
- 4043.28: 42.5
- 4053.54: 39.7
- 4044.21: 40.5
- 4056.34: 38.4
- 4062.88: 39.2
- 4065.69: 40.8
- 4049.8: 39.9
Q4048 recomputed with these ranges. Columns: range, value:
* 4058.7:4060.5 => 39.5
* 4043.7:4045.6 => 39.9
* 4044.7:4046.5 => 38.3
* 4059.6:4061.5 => 39.4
